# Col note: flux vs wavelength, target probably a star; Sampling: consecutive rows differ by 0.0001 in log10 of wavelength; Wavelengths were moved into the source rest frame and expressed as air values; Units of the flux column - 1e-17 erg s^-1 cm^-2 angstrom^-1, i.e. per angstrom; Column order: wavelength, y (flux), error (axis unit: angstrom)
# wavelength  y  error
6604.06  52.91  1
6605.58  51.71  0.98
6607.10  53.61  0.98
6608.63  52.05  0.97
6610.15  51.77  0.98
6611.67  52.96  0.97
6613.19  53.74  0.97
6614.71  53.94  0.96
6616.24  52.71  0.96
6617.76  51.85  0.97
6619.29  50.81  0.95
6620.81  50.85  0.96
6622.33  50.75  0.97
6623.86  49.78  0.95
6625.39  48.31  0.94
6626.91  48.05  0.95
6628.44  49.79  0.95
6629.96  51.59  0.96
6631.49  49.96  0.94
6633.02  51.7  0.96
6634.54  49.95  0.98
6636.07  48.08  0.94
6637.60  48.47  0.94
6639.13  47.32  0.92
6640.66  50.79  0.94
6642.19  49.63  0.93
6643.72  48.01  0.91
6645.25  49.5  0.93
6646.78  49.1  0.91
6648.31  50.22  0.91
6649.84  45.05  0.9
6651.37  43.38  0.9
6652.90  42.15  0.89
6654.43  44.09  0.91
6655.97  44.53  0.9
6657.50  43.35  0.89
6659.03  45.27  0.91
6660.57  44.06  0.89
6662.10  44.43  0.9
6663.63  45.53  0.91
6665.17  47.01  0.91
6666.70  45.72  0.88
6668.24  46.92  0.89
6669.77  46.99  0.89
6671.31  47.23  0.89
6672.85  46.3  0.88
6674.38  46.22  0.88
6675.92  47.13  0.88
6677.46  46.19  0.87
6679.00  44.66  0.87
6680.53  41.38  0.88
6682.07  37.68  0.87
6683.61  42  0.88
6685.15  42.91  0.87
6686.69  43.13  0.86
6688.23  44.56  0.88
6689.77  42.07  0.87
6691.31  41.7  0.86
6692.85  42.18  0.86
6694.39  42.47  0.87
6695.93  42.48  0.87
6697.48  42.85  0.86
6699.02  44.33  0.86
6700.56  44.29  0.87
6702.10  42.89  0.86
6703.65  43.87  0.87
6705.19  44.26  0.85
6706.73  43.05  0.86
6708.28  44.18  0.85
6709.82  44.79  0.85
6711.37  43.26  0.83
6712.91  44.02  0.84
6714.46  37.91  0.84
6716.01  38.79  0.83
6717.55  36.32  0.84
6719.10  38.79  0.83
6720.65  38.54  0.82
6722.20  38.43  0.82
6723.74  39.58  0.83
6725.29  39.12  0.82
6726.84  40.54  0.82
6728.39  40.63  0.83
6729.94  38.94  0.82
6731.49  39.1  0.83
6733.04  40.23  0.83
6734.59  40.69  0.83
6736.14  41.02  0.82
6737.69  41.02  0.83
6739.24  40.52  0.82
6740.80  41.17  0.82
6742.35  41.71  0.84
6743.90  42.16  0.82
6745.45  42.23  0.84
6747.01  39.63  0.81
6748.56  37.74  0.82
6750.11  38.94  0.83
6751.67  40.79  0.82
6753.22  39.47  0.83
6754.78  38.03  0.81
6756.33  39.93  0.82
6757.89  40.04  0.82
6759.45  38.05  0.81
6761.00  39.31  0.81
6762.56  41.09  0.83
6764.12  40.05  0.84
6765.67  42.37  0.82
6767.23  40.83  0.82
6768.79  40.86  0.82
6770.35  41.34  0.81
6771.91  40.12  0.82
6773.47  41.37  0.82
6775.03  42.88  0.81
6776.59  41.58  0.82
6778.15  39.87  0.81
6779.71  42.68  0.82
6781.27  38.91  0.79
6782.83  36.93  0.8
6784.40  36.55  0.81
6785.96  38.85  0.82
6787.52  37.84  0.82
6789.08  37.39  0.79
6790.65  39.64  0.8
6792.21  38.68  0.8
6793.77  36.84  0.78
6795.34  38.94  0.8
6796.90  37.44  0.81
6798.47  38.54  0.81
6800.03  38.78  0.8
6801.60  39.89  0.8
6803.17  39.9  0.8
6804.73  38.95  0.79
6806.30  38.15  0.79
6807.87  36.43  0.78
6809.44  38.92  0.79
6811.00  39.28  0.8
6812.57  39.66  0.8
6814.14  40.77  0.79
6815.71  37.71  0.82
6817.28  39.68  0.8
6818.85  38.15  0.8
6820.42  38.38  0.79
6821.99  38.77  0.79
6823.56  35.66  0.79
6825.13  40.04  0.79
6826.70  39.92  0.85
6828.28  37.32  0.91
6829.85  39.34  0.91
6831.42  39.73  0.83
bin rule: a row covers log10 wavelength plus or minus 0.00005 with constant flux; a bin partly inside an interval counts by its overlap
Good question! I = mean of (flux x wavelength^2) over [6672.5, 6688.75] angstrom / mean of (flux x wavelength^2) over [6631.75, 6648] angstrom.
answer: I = 0.9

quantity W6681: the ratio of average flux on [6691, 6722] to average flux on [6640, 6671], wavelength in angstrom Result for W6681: 0.91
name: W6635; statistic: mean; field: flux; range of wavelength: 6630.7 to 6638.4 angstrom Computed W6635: 49.6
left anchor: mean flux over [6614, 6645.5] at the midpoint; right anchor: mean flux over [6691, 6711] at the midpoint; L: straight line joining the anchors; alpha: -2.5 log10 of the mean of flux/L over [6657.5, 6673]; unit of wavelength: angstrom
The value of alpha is 0.02 mag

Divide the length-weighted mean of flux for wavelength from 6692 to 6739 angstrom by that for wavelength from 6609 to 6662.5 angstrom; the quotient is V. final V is 0.8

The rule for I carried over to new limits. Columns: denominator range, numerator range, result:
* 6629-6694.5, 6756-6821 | 0.89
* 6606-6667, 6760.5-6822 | 0.85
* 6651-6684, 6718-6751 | 0.91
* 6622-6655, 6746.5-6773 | 0.86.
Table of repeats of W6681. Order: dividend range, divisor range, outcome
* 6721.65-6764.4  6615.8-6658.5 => 0.82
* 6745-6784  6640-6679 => 0.87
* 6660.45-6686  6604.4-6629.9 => 0.87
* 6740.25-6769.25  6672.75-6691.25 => 0.92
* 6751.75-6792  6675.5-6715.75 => 0.93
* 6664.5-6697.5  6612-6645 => 0.88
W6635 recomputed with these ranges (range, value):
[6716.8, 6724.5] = 38.3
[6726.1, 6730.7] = 40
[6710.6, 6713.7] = 43.6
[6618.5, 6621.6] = 50.9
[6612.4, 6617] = 53.5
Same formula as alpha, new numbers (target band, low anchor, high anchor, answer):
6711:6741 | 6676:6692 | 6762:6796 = 0.04 mag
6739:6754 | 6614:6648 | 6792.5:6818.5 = 0.06 mag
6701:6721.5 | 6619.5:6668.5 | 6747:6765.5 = 0.03 mag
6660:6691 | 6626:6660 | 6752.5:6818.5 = 0.03 mag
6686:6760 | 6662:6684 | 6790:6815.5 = 0.04 mag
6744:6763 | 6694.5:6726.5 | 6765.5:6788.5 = 0.03 mag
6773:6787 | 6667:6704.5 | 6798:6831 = 0.01 mag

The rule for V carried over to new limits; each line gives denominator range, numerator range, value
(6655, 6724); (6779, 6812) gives 0.89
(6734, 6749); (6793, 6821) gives 0.95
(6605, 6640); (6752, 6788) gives 0.79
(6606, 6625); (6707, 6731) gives 0.78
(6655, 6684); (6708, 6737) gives 0.90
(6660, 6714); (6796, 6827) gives 0.88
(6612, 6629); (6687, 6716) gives 0.84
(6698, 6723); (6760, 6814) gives 0.94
